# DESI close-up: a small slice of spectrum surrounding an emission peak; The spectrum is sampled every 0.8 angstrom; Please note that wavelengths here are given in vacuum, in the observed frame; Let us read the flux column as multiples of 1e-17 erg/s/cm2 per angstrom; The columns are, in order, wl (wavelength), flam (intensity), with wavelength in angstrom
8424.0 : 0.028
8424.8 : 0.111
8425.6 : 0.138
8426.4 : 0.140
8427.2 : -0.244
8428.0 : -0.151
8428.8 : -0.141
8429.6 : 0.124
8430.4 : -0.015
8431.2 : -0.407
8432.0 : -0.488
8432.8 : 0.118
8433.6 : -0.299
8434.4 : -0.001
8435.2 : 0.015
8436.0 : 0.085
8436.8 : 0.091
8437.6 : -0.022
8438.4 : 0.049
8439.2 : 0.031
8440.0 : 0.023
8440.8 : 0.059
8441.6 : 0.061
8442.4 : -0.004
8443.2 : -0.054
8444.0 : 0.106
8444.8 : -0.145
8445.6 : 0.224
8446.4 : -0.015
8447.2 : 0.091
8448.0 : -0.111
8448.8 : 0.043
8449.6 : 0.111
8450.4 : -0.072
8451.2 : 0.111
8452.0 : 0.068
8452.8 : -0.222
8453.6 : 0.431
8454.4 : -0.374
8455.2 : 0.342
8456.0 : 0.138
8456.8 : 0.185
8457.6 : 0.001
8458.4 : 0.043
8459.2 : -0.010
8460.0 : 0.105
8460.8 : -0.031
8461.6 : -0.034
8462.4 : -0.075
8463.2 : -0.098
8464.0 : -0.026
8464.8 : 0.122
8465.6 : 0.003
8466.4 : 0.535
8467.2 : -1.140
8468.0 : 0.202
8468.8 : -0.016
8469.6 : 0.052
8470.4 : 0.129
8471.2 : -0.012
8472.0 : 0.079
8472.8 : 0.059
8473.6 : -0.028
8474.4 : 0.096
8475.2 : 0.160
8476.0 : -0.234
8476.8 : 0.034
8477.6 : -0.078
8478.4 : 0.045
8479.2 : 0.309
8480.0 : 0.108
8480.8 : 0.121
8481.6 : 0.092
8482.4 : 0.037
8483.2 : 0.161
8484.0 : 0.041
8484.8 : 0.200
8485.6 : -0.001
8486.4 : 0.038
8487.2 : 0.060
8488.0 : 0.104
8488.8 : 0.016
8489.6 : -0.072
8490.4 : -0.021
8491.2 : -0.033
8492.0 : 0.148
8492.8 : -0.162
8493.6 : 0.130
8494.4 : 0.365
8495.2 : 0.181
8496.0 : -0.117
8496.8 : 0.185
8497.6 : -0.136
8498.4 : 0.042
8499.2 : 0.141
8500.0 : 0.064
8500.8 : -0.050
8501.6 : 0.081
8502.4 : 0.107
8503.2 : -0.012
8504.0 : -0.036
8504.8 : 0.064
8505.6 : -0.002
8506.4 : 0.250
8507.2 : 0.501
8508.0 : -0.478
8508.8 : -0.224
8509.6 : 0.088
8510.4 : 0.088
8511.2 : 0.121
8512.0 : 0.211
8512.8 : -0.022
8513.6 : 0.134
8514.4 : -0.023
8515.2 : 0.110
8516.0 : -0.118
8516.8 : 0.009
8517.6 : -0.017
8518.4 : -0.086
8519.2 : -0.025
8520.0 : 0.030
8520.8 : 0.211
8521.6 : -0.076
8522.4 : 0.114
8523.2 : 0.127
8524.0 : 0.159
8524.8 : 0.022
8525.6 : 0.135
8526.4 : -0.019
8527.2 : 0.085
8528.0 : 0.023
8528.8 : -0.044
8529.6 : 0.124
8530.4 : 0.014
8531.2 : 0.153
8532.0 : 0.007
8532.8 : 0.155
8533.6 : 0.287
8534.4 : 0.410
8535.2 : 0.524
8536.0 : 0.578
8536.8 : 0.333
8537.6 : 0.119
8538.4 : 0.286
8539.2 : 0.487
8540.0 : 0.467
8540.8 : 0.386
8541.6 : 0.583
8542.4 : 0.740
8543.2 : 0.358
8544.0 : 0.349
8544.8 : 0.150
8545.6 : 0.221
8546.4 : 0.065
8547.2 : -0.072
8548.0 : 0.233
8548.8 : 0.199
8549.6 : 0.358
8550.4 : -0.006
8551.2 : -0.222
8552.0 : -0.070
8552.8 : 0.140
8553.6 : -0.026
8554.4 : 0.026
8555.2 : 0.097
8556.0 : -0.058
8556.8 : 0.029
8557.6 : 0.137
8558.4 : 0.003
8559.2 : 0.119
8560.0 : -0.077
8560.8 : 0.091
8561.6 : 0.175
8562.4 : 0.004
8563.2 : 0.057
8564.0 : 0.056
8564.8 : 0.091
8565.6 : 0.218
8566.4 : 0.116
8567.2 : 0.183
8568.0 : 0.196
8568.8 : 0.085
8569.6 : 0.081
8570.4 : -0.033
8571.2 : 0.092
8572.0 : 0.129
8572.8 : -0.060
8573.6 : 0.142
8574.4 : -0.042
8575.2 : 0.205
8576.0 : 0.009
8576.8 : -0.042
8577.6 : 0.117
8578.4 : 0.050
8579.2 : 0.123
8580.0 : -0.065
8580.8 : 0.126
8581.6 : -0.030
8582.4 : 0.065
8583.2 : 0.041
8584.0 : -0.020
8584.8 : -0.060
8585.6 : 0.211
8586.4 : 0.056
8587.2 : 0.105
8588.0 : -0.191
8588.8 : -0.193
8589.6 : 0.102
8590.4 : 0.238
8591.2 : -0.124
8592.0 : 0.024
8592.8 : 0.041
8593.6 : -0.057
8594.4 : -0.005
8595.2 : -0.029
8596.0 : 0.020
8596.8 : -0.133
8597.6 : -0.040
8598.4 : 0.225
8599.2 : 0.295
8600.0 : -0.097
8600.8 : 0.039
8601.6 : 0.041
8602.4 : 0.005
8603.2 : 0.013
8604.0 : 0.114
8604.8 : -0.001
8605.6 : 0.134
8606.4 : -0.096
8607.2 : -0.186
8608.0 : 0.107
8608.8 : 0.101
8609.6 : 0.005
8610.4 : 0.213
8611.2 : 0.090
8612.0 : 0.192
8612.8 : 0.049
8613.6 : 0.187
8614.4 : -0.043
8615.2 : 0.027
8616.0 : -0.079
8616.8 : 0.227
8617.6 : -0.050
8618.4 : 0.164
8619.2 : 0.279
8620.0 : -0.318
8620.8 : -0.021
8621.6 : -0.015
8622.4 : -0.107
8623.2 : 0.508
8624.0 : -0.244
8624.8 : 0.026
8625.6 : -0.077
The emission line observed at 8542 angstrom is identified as [O II] 3727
